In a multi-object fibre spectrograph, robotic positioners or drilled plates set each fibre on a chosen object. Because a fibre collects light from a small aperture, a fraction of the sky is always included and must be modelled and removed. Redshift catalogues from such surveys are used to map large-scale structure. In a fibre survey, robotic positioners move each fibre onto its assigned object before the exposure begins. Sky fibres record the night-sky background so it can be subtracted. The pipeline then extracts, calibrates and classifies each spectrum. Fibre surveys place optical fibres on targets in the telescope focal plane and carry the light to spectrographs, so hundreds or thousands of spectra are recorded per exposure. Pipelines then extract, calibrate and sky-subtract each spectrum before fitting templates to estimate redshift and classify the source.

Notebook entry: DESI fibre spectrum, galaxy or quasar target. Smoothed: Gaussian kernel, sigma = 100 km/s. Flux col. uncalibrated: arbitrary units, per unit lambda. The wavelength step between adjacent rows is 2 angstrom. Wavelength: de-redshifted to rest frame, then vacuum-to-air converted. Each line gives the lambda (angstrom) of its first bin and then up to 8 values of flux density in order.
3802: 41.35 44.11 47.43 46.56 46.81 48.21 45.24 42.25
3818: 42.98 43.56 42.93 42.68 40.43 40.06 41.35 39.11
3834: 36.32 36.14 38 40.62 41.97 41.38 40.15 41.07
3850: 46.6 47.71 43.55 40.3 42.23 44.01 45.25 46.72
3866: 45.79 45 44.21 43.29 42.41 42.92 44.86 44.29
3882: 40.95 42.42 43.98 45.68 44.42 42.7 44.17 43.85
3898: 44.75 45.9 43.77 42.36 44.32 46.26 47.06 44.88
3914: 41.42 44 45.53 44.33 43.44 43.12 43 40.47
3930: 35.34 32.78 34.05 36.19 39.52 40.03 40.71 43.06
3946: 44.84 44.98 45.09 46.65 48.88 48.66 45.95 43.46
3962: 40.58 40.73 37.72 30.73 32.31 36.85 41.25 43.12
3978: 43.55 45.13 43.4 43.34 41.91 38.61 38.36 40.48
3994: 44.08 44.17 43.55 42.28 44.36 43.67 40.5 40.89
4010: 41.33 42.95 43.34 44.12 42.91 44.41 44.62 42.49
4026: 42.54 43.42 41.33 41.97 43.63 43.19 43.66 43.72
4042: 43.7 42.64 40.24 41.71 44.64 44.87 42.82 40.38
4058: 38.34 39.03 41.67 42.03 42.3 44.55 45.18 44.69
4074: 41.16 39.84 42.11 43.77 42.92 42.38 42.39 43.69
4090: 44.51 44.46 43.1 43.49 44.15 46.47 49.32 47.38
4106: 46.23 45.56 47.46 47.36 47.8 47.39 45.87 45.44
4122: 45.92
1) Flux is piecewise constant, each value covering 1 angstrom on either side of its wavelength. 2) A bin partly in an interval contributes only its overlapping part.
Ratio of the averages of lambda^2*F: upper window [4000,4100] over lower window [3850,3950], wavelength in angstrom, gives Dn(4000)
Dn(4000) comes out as 1.07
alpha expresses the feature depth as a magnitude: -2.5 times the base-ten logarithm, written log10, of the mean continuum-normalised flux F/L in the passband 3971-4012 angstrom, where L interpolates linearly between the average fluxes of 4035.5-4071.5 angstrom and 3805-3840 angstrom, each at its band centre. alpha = 0.01 mag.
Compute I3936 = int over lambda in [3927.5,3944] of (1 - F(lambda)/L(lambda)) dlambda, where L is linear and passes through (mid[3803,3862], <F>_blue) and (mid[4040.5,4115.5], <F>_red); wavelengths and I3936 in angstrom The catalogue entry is 2.07 angstrom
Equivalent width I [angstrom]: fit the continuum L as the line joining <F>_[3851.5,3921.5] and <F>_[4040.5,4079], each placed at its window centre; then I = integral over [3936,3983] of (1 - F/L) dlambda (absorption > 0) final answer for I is 1.5 angstrom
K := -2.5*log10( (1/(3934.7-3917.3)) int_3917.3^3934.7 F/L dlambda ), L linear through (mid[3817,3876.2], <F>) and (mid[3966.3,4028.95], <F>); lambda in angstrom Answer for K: 0.05 mag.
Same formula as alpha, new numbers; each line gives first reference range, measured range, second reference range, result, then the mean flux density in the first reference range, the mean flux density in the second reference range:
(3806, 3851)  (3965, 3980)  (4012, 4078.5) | 0.11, 42.1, 42.7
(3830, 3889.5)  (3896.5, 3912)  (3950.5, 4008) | -0.06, 42.6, 41.9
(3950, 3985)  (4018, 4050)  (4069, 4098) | -0.01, 42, 43.2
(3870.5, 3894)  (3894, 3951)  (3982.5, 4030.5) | 0.02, 43.5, 42.5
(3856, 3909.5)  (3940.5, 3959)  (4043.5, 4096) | -0.04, 44.1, 42.5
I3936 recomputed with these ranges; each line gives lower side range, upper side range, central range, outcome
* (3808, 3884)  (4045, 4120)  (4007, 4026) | 0.2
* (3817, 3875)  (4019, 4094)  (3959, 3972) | 1.5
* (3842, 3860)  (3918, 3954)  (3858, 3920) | -2.9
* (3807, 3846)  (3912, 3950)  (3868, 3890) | -1.1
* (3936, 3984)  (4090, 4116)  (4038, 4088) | 2.8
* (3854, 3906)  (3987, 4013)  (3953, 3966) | -0.5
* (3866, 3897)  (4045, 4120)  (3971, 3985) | 0.5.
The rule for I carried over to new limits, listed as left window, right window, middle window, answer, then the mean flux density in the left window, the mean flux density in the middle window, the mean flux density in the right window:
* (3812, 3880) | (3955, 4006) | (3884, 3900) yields -0.8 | 42.6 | 44.2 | 41.5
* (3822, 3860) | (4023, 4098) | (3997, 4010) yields 0.0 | 41.2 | 42.4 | 42.7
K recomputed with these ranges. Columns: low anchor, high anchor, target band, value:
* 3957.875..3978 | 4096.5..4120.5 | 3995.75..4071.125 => 0.00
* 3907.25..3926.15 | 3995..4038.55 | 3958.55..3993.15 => 0.09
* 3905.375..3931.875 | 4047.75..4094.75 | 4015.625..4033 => -0.01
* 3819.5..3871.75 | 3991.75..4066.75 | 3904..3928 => -0.04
